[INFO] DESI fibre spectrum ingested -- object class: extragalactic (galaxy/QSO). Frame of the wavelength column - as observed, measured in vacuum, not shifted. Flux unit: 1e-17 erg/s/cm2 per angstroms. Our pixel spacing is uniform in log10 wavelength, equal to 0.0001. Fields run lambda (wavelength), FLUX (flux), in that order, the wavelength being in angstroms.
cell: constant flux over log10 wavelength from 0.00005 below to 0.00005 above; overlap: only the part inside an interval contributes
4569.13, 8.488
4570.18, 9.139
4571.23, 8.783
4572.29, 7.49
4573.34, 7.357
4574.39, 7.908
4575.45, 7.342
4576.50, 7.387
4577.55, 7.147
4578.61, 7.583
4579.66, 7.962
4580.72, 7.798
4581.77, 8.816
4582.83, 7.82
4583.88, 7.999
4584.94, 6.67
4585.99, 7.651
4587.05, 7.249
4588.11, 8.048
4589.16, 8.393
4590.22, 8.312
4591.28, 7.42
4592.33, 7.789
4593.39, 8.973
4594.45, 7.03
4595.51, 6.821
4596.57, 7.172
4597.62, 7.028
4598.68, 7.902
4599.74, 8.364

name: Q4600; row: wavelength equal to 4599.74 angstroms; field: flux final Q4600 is 8.364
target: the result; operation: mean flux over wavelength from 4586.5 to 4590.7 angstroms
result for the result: 7.99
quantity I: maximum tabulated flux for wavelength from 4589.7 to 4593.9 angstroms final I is 8.973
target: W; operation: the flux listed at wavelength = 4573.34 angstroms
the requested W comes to 7.357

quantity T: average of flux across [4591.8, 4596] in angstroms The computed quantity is 7.66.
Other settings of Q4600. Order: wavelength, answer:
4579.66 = 7.962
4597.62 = 7.028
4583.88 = 7.999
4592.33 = 7.789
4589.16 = 8.393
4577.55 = 7.147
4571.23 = 8.783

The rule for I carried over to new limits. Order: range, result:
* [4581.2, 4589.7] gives 8.816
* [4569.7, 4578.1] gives 9.139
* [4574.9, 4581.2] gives 7.962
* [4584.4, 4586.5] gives 7.651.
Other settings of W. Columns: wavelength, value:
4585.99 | 7.651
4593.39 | 8.973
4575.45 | 7.342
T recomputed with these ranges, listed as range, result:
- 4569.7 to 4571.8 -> 8.91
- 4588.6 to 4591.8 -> 8.04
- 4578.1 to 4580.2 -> 7.77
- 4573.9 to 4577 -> 7.54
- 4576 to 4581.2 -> 7.57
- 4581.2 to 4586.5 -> 7.8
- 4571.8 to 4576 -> 7.53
